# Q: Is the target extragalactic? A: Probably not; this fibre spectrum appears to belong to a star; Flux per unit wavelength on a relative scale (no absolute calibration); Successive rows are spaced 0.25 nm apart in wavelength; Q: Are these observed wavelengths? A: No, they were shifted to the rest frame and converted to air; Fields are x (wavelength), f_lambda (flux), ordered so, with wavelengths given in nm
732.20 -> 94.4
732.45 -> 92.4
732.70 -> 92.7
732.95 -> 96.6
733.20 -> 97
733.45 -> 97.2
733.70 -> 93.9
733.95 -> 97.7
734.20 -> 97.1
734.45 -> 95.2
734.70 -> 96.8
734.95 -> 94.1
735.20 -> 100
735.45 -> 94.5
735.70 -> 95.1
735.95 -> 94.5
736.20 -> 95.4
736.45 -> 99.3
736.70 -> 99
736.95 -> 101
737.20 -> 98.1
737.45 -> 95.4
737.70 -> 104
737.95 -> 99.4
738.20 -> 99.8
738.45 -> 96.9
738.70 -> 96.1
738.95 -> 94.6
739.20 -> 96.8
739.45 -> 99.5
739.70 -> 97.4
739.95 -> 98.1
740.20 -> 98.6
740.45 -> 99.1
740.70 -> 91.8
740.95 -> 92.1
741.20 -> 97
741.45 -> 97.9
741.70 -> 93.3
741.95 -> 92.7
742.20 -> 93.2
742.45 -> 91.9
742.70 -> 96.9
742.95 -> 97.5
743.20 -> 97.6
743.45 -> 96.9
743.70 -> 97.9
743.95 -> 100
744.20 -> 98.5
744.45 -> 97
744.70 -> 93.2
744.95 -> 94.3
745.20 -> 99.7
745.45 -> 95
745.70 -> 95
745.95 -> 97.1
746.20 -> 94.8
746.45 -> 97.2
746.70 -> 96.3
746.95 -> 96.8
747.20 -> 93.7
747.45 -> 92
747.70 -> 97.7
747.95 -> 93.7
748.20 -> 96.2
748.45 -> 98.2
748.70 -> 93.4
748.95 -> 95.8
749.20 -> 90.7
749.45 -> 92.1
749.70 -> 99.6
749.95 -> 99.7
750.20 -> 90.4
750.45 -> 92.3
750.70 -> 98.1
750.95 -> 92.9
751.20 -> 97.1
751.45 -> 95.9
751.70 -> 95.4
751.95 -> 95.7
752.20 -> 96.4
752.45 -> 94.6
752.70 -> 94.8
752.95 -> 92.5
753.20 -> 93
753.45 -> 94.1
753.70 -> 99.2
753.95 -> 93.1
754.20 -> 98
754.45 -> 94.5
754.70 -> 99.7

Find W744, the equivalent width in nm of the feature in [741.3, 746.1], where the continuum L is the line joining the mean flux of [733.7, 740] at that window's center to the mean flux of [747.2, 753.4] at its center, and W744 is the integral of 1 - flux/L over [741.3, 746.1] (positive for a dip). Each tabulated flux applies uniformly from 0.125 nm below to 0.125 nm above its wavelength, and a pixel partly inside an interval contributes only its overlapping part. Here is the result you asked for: 0.00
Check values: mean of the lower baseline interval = 97.4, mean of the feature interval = 96.1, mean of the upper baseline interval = 94.9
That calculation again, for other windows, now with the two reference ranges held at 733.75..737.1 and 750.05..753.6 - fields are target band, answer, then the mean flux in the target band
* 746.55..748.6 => -0.01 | 95.6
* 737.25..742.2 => -0.03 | 96.8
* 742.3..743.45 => 0.00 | 96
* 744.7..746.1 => -0.01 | 95.9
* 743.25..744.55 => -0.03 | 98.1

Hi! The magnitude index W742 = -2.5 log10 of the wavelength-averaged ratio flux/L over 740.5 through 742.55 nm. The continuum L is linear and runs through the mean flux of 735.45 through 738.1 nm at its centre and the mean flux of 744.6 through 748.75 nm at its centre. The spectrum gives 0.033 mag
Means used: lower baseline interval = 98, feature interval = 94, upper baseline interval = 95.6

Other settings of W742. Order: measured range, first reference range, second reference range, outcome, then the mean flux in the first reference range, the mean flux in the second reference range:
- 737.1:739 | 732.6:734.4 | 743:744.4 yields -0.01 mag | 96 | 98.1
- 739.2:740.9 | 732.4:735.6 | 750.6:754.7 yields -0.02 mag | 95.9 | 95.4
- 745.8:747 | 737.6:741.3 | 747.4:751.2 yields -0.01 mag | 97.4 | 95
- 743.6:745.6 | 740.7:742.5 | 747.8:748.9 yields -0.03 mag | 93.9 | 95.5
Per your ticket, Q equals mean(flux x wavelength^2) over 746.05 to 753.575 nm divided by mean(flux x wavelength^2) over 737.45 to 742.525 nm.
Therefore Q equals 1.01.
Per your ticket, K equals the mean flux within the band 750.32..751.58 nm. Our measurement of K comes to 95.2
